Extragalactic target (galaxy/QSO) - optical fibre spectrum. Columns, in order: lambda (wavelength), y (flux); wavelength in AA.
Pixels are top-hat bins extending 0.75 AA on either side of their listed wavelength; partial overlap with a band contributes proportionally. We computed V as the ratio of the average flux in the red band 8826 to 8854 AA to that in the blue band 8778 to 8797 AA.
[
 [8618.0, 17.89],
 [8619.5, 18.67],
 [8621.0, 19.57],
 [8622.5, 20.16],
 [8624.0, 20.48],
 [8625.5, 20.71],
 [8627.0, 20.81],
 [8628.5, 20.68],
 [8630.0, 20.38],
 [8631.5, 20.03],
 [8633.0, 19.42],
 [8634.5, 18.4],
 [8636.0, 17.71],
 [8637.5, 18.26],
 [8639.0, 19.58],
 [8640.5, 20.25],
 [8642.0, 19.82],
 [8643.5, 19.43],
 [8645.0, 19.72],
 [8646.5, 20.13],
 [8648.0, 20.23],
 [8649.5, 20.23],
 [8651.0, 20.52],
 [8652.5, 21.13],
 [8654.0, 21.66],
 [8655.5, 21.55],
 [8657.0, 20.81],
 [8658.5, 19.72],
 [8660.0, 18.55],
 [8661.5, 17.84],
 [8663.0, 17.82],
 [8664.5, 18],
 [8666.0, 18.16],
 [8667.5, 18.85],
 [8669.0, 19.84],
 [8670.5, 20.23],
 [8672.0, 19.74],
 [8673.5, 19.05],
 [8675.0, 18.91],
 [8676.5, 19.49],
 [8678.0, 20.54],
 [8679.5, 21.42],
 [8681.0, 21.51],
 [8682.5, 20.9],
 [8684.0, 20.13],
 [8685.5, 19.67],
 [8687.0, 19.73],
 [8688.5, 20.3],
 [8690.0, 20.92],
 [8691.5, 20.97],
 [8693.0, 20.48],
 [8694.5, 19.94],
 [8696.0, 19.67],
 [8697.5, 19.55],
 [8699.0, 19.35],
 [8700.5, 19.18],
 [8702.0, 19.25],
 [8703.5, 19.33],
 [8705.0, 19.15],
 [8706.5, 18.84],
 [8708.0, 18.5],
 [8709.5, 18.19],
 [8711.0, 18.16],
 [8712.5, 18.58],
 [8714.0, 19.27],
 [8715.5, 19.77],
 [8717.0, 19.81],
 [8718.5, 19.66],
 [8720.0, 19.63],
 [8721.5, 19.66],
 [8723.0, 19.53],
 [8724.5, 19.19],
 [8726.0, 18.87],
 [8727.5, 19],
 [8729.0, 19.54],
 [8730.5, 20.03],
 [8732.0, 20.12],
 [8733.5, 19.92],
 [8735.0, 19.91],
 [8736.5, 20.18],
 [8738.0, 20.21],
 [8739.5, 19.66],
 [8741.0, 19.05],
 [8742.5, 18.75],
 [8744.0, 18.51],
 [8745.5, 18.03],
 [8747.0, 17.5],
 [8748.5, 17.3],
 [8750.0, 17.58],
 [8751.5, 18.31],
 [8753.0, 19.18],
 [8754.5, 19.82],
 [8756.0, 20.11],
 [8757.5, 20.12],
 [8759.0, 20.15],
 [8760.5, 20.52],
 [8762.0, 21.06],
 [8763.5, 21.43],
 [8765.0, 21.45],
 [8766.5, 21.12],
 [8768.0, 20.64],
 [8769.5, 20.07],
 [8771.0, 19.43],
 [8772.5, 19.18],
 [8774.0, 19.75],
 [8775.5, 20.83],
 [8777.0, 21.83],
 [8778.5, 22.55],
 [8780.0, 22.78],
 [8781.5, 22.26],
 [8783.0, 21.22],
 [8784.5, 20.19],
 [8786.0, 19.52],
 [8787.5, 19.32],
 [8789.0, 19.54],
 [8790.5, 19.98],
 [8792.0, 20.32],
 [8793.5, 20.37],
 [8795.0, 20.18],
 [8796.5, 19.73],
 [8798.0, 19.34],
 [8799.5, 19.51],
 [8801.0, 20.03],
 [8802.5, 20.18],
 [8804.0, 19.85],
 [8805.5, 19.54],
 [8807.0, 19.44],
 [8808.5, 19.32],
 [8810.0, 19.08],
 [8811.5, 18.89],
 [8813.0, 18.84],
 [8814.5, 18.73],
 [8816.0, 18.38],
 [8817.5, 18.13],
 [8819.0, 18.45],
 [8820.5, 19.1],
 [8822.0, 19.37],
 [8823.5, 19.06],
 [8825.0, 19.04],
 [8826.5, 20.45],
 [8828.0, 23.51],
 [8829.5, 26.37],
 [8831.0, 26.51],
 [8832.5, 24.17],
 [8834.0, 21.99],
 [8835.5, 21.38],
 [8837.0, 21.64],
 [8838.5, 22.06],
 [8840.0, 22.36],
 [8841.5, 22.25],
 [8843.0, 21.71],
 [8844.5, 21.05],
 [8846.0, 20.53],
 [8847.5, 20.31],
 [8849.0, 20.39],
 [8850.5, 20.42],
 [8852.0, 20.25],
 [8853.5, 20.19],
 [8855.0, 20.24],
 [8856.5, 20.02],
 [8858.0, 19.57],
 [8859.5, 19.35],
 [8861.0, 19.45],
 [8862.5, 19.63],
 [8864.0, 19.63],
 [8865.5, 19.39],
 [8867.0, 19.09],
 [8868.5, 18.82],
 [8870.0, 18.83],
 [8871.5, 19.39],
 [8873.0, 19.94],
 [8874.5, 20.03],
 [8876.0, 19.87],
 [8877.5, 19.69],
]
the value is 1.07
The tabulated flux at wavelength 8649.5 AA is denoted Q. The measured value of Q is 20.23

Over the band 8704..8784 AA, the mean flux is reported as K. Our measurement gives 19.7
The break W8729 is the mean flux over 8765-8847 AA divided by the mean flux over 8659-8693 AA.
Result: 1.0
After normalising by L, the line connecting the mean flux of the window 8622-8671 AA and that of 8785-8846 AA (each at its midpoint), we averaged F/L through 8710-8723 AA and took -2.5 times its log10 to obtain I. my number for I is 0.04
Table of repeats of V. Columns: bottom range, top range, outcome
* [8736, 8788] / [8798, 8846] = 1.03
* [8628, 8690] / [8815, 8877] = 1.04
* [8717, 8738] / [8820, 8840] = 1.12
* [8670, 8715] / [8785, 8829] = 1.00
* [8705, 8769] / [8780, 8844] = 1.06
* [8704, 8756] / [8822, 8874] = 1.09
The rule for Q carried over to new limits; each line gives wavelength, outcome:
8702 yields 19.25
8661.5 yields 17.84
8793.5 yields 20.37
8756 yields 20.11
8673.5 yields 19.05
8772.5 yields 19.18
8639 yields 19.58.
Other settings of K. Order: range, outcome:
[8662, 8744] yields 19.5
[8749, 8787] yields 20.4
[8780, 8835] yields 20.3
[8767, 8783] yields 20.9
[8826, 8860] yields 21.6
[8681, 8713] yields 19.6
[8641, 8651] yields 20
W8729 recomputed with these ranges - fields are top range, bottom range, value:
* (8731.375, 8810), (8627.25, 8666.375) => 1.01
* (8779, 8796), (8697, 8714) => 1.09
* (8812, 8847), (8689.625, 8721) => 1.08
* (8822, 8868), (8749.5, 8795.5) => 1.03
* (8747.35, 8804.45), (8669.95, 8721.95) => 1.02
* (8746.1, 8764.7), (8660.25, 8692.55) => 0.99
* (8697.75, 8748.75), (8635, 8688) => 0.97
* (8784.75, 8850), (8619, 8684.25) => 1.03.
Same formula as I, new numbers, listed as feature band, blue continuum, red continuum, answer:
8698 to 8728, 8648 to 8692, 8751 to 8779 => 0.055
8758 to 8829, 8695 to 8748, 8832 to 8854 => 0.020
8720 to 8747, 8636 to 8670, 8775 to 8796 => 0.051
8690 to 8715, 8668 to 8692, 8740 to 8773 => 0.037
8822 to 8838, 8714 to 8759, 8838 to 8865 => -0.102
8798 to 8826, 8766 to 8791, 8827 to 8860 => 0.106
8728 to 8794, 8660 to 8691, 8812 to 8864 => 0.012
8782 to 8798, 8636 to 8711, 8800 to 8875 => 0.006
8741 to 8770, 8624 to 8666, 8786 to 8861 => 0.033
